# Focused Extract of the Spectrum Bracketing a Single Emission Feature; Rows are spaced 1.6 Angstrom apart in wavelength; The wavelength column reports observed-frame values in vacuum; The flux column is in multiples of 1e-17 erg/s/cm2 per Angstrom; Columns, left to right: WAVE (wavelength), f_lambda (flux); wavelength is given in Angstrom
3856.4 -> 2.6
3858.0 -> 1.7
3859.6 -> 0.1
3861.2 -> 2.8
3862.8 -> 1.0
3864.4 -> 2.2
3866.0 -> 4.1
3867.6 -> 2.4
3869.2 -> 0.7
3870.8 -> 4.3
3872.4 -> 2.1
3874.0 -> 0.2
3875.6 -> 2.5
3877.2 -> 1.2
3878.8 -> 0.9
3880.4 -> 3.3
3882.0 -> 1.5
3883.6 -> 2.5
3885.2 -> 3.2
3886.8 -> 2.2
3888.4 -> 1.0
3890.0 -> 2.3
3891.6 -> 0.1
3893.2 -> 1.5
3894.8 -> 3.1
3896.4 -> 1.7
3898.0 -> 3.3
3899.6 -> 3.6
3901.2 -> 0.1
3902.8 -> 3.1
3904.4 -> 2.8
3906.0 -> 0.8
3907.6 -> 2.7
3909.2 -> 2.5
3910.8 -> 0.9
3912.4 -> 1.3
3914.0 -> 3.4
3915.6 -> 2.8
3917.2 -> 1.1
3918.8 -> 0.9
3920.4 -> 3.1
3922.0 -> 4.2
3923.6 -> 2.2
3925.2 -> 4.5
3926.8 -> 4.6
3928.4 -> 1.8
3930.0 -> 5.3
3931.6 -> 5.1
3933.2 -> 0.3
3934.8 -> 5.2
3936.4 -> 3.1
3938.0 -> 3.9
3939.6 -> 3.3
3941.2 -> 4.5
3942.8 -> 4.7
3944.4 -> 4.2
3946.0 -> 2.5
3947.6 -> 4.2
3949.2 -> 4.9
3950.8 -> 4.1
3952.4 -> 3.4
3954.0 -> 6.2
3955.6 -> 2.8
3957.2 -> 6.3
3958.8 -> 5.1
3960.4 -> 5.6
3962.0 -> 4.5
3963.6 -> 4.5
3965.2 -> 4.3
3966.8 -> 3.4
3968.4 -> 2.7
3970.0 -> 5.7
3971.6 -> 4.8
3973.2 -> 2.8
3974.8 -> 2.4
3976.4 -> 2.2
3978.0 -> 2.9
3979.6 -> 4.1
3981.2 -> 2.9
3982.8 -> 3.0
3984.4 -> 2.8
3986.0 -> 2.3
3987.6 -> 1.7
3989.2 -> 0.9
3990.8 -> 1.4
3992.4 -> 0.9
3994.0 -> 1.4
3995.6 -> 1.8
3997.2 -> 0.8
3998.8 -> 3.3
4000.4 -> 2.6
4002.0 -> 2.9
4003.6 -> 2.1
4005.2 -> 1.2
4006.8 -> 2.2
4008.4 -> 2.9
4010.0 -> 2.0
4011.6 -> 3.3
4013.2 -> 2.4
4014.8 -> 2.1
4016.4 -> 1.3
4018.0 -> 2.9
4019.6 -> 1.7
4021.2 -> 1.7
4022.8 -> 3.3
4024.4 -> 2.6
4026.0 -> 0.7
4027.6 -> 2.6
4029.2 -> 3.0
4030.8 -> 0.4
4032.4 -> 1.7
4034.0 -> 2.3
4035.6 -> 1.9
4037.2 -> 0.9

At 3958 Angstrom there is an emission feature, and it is C IV 1549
